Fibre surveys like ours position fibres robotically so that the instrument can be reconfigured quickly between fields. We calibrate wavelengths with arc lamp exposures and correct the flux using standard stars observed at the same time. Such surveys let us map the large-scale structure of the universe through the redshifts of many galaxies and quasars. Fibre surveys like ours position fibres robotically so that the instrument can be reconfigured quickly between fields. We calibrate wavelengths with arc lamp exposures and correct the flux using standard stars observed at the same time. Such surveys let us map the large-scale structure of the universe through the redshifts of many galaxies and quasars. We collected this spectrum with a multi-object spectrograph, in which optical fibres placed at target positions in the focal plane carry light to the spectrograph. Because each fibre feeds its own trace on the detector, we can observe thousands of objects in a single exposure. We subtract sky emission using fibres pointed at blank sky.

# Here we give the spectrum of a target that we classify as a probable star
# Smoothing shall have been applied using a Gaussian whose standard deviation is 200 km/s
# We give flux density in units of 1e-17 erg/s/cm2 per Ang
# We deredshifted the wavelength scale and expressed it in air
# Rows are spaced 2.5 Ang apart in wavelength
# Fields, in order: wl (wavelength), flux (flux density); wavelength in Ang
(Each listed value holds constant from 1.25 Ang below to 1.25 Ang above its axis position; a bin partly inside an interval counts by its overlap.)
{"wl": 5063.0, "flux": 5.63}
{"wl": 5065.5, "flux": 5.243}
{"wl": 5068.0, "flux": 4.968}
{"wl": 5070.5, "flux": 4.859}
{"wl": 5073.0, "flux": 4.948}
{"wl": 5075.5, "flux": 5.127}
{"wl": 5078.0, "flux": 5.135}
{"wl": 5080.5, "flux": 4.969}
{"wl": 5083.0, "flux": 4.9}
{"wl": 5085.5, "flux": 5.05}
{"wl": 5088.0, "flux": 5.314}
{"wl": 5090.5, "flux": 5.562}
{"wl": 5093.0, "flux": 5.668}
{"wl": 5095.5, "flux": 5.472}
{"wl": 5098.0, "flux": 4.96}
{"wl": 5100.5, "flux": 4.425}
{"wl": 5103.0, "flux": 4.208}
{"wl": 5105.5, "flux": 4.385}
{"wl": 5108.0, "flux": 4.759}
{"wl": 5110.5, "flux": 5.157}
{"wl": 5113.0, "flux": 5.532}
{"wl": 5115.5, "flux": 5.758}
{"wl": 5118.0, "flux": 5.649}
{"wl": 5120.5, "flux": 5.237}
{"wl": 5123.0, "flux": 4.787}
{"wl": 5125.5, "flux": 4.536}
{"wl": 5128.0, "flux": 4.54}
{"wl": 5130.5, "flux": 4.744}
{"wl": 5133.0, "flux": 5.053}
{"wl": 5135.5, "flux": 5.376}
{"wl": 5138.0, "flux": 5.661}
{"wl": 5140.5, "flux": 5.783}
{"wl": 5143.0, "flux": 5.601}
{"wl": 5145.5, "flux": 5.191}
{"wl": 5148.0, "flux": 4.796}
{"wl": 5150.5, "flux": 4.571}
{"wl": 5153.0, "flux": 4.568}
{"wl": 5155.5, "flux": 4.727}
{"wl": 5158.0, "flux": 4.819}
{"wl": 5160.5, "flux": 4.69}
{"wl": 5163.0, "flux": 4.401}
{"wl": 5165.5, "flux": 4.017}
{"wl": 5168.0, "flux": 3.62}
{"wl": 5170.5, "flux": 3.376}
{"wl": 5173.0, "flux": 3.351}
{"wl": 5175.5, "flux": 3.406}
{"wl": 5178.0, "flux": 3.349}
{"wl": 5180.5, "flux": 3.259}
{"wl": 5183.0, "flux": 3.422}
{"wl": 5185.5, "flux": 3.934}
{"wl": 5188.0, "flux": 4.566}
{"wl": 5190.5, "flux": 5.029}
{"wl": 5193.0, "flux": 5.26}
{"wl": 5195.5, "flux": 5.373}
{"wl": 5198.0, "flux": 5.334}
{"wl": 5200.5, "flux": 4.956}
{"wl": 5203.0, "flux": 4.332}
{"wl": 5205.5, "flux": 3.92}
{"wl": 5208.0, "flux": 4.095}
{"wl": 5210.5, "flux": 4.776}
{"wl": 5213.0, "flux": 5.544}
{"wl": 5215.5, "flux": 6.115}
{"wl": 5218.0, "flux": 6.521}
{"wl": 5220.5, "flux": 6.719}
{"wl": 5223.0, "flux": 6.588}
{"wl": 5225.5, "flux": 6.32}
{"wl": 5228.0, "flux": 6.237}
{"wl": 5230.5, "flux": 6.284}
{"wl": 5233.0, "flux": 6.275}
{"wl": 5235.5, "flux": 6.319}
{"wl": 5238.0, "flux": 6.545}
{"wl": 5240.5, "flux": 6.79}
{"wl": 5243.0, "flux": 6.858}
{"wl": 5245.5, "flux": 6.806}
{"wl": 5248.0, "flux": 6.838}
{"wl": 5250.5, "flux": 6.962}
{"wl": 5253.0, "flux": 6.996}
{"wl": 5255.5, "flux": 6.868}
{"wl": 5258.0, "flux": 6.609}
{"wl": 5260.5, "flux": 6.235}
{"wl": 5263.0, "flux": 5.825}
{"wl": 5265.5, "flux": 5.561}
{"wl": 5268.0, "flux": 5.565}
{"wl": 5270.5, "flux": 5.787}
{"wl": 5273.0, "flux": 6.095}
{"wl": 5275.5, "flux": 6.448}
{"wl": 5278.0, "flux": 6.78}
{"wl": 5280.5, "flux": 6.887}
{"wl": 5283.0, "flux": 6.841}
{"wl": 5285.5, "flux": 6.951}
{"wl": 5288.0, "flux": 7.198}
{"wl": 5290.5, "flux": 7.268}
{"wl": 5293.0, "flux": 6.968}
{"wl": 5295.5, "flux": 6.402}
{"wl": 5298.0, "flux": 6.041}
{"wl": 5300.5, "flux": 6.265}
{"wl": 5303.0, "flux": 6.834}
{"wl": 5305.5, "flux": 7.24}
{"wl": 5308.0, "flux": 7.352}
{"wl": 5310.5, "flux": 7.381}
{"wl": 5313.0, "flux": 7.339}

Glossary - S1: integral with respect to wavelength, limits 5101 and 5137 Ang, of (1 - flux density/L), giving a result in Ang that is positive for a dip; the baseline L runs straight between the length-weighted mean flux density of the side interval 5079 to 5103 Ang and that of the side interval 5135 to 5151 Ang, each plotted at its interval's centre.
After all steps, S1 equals 1.7 Ang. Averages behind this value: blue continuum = 5.1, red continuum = 5.31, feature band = 4.97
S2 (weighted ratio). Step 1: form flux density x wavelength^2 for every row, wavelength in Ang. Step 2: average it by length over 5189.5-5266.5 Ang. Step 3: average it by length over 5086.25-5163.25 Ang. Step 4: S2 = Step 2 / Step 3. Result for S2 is 1.23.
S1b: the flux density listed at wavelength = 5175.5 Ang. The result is 3.406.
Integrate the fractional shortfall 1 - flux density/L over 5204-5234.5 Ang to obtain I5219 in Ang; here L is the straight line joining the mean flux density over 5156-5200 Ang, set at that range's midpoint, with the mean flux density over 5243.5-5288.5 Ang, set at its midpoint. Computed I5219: -2.7 Ang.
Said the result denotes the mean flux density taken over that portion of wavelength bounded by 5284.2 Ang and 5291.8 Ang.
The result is 7.14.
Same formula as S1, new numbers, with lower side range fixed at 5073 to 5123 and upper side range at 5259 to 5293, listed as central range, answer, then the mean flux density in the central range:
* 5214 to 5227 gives -0.9 Ang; 6.43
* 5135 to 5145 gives -0.3 Ang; 5.59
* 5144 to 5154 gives 1.2 Ang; 4.81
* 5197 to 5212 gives 3.4 Ang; 4.57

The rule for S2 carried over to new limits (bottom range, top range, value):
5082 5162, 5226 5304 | 1.37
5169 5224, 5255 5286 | 1.39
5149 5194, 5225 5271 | 1.60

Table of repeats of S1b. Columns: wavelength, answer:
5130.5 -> 4.744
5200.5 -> 4.956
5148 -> 4.796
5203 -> 4.332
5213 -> 5.544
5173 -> 3.351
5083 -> 4.9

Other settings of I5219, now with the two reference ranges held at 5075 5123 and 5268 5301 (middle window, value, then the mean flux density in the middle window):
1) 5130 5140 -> 0.2 Ang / 5.29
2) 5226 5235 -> -0.2 Ang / 6.27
